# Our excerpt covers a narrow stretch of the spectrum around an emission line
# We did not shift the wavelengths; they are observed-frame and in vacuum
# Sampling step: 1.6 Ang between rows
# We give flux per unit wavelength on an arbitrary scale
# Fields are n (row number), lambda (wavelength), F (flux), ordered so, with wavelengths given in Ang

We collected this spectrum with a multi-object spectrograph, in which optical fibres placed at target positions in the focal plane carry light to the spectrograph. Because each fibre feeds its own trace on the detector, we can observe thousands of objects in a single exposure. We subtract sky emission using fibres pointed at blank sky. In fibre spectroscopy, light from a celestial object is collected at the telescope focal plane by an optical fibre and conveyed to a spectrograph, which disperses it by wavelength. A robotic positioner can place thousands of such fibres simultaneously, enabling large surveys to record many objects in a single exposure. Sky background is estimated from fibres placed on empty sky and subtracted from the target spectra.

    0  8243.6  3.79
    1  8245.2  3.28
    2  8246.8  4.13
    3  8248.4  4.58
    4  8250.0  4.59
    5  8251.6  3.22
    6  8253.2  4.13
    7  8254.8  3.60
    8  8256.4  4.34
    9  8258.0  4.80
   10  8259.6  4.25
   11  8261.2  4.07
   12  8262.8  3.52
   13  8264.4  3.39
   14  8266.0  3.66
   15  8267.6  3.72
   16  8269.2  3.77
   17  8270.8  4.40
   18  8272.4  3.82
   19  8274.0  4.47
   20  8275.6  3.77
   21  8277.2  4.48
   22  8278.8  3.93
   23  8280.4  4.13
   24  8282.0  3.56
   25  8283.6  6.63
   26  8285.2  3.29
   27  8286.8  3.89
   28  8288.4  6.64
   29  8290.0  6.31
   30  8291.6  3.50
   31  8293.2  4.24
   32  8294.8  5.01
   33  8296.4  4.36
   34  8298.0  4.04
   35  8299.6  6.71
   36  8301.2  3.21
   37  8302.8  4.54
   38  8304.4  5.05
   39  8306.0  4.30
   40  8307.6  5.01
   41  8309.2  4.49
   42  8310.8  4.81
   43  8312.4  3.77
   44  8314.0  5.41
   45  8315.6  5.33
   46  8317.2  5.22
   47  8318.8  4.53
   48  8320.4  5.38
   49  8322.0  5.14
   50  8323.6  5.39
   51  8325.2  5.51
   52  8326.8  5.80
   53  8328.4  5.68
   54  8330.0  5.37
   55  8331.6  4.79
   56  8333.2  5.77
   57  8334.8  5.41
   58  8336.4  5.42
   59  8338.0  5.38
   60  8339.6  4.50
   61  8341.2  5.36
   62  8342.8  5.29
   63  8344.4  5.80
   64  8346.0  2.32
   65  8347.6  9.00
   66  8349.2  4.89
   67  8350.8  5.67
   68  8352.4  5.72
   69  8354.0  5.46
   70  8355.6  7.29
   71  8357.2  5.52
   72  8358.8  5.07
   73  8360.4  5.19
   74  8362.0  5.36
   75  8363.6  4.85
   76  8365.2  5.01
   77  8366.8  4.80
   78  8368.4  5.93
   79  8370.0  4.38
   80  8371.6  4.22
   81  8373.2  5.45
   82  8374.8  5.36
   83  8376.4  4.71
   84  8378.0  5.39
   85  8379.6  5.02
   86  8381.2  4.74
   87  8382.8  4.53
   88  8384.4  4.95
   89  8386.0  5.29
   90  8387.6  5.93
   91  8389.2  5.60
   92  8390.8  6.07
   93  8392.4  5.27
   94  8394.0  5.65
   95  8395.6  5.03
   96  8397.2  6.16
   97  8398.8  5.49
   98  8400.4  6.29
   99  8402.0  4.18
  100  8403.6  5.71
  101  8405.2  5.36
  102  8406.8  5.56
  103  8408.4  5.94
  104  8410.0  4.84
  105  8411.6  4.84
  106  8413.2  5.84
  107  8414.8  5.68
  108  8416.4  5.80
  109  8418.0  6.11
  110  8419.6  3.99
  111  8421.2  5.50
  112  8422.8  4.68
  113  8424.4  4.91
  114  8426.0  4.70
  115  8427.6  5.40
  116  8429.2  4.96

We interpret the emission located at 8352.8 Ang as C III] 1909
